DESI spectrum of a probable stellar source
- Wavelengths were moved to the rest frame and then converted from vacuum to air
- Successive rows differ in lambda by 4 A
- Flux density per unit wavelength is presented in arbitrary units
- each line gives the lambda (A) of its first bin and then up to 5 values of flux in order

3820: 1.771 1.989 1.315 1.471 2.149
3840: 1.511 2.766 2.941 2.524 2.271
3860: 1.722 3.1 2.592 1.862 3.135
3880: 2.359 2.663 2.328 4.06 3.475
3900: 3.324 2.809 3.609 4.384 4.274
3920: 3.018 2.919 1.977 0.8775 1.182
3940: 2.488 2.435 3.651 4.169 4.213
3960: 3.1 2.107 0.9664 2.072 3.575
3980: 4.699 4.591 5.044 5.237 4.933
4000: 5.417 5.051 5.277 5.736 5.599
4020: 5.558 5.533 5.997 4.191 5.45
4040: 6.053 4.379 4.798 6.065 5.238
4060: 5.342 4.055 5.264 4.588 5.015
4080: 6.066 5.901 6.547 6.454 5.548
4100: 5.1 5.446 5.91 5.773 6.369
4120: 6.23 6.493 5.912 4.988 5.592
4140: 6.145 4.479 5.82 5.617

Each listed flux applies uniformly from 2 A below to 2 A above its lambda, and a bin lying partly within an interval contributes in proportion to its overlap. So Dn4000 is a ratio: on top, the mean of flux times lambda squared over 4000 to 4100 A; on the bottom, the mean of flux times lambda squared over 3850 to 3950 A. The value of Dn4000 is 2.11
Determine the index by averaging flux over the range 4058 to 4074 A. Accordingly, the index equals 4.81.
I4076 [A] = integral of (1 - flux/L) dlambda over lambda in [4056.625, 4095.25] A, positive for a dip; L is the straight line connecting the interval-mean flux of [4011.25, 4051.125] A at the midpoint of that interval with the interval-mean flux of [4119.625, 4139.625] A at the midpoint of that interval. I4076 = 0.73 A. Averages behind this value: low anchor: 5.34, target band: 5.46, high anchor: 5.84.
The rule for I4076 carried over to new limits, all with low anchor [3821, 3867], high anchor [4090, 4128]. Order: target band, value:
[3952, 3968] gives 3.32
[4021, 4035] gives -1.49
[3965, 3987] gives 4.62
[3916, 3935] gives 5.32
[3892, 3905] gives -1.95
